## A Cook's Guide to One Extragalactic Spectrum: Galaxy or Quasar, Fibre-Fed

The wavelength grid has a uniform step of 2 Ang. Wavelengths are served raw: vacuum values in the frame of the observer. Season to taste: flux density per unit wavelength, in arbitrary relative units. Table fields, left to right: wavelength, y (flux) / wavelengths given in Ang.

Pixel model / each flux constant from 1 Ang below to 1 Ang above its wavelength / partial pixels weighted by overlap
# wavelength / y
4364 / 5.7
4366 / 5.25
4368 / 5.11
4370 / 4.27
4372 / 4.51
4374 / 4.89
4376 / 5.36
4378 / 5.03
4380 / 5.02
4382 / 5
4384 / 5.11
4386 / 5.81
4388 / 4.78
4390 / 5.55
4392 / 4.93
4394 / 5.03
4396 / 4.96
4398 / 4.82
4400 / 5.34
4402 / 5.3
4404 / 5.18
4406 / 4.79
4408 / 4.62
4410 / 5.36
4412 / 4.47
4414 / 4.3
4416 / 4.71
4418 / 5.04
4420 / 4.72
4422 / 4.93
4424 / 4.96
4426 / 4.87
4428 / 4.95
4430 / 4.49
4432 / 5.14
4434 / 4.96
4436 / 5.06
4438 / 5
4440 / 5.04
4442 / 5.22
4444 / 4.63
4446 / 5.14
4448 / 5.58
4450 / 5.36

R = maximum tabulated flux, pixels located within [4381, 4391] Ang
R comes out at 5.81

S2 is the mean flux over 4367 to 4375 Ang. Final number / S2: 4.69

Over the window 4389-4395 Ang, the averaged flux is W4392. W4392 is 5.17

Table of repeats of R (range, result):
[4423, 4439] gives 5.14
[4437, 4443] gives 5.22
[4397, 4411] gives 5.36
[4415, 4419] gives 5.04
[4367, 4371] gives 5.11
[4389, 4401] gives 5.55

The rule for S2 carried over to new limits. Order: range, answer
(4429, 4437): 4.91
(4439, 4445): 4.96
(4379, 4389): 5.14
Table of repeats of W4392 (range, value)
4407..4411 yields 4.99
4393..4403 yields 5.09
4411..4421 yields 4.65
